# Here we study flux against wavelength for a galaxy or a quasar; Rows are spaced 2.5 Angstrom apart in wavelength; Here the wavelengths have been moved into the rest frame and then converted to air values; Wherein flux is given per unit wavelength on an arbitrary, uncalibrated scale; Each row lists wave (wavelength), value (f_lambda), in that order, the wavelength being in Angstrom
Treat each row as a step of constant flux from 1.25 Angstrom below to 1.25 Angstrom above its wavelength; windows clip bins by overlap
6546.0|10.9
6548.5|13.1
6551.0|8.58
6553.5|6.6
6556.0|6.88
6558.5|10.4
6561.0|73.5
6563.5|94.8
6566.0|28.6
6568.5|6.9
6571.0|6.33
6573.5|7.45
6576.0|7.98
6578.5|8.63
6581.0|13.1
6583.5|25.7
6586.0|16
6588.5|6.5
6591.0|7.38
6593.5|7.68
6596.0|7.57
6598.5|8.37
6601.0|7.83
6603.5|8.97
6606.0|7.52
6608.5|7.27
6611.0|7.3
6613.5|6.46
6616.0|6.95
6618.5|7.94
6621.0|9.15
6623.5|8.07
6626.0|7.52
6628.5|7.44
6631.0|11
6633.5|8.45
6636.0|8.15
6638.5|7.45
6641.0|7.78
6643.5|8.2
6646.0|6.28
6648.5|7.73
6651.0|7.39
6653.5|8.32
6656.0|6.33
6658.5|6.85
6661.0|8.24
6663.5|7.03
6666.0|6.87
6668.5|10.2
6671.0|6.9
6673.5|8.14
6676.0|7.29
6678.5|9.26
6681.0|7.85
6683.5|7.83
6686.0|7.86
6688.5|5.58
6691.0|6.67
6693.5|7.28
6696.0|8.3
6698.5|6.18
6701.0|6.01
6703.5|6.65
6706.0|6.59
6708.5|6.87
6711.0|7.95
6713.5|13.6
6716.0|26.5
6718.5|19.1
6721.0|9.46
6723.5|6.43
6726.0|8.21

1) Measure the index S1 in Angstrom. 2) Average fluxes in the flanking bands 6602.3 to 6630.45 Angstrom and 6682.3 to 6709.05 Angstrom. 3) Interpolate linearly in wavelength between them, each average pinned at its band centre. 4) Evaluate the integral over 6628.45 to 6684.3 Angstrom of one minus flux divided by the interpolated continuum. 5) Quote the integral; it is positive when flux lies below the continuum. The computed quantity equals -4.21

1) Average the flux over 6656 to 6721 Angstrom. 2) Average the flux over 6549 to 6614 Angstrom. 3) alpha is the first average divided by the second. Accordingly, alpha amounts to 0.56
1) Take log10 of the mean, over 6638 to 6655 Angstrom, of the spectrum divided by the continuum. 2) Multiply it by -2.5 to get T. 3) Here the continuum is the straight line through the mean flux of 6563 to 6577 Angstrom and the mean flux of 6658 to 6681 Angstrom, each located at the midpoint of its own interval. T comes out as 0.41 mag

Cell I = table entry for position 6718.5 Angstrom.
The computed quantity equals 19.1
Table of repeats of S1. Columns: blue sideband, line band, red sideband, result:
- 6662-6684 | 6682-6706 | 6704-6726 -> 6.9 Angstrom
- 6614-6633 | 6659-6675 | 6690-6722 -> 2.4 Angstrom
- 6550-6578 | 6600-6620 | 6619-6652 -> 8.7 Angstrom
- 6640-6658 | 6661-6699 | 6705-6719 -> 9.5 Angstrom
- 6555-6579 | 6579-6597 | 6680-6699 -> 8.6 Angstrom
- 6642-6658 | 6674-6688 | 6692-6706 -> -1.7 Angstrom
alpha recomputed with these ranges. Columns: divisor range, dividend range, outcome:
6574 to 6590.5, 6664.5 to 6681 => 0.65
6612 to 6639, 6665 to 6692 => 0.95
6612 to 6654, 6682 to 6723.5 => 1.19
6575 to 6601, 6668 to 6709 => 0.68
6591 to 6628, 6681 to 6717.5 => 1.15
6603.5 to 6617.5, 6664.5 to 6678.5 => 1.10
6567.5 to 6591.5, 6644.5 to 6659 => 0.67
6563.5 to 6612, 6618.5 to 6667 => 0.62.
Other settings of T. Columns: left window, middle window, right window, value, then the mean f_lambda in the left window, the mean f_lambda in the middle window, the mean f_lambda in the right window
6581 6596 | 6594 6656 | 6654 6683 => 0.28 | 12.3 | 7.85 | 7.74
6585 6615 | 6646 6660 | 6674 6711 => 0.05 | 8.16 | 7.25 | 7.21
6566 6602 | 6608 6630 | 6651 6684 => 0.22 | 10.5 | 7.62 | 7.76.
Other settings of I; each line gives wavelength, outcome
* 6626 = 7.52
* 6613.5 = 6.46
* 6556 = 6.88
